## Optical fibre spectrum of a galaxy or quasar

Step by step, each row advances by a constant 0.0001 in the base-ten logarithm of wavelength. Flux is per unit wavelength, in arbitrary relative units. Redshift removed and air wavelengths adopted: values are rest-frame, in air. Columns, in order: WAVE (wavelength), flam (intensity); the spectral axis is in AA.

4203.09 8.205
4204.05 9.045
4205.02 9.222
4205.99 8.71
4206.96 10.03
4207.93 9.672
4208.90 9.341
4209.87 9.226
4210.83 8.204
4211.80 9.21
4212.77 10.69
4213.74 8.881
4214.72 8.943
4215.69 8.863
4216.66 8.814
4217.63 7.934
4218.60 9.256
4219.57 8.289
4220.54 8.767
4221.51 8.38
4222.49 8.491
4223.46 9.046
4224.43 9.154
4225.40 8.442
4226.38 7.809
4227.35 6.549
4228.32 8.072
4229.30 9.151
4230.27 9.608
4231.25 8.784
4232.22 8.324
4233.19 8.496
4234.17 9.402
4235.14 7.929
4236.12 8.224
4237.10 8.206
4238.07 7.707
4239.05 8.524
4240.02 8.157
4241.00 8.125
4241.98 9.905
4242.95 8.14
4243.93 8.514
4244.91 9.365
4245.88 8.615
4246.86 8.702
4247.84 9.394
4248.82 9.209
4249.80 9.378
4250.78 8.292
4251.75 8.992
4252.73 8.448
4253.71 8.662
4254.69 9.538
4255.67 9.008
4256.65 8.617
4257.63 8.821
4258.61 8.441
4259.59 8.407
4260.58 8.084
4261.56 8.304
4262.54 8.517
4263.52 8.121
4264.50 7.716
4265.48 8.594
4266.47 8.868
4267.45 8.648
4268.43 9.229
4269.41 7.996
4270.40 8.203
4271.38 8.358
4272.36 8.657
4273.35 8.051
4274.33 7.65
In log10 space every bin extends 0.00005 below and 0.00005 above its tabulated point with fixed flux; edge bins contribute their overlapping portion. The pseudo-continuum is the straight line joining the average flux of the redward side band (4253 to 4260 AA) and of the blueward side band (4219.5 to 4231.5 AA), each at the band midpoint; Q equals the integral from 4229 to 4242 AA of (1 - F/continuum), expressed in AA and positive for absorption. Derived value 0.1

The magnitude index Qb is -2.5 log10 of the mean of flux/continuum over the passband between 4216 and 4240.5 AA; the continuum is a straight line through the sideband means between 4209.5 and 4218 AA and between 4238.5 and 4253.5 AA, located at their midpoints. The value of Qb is 0.05 mag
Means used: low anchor 8.99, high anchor 8.78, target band 8.47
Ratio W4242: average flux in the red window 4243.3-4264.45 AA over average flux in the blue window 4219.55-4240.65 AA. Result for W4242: 1.03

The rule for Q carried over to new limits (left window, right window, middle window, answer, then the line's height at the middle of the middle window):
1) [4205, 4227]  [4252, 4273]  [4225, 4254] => 0.5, 8.72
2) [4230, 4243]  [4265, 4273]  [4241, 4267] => -0.5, 8.54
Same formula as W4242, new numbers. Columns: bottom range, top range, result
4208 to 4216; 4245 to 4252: 0.98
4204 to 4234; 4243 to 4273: 0.98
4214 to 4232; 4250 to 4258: 1.03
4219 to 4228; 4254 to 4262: 1.04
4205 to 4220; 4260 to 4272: 0.92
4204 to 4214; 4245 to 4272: 0.93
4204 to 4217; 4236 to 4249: 0.94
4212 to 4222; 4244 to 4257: 1.01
